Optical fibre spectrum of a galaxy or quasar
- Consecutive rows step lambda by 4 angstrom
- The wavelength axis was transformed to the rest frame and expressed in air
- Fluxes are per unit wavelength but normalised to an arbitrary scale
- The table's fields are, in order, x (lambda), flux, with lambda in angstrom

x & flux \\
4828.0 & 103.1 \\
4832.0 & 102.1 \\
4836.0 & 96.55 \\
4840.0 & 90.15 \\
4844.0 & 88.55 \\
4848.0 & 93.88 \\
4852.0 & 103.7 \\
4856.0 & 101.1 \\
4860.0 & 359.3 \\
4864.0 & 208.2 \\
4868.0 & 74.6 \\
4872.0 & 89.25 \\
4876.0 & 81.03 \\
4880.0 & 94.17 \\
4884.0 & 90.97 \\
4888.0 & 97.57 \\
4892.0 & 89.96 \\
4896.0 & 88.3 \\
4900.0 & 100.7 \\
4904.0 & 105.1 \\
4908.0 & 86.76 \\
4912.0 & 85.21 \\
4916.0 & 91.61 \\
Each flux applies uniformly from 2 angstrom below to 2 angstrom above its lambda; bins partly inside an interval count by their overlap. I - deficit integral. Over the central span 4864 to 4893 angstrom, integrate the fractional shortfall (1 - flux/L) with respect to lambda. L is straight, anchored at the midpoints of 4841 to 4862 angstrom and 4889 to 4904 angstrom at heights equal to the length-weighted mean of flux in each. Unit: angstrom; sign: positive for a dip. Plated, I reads 4.8 angstrom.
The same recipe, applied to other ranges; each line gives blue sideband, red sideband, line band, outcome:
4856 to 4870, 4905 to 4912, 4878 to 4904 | 6.7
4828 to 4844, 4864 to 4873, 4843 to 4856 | 0.6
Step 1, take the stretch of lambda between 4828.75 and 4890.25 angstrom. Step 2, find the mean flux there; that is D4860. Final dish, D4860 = 118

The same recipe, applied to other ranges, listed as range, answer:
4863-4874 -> 116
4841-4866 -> 156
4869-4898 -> 89.6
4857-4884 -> 145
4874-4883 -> 88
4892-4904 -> 95.5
